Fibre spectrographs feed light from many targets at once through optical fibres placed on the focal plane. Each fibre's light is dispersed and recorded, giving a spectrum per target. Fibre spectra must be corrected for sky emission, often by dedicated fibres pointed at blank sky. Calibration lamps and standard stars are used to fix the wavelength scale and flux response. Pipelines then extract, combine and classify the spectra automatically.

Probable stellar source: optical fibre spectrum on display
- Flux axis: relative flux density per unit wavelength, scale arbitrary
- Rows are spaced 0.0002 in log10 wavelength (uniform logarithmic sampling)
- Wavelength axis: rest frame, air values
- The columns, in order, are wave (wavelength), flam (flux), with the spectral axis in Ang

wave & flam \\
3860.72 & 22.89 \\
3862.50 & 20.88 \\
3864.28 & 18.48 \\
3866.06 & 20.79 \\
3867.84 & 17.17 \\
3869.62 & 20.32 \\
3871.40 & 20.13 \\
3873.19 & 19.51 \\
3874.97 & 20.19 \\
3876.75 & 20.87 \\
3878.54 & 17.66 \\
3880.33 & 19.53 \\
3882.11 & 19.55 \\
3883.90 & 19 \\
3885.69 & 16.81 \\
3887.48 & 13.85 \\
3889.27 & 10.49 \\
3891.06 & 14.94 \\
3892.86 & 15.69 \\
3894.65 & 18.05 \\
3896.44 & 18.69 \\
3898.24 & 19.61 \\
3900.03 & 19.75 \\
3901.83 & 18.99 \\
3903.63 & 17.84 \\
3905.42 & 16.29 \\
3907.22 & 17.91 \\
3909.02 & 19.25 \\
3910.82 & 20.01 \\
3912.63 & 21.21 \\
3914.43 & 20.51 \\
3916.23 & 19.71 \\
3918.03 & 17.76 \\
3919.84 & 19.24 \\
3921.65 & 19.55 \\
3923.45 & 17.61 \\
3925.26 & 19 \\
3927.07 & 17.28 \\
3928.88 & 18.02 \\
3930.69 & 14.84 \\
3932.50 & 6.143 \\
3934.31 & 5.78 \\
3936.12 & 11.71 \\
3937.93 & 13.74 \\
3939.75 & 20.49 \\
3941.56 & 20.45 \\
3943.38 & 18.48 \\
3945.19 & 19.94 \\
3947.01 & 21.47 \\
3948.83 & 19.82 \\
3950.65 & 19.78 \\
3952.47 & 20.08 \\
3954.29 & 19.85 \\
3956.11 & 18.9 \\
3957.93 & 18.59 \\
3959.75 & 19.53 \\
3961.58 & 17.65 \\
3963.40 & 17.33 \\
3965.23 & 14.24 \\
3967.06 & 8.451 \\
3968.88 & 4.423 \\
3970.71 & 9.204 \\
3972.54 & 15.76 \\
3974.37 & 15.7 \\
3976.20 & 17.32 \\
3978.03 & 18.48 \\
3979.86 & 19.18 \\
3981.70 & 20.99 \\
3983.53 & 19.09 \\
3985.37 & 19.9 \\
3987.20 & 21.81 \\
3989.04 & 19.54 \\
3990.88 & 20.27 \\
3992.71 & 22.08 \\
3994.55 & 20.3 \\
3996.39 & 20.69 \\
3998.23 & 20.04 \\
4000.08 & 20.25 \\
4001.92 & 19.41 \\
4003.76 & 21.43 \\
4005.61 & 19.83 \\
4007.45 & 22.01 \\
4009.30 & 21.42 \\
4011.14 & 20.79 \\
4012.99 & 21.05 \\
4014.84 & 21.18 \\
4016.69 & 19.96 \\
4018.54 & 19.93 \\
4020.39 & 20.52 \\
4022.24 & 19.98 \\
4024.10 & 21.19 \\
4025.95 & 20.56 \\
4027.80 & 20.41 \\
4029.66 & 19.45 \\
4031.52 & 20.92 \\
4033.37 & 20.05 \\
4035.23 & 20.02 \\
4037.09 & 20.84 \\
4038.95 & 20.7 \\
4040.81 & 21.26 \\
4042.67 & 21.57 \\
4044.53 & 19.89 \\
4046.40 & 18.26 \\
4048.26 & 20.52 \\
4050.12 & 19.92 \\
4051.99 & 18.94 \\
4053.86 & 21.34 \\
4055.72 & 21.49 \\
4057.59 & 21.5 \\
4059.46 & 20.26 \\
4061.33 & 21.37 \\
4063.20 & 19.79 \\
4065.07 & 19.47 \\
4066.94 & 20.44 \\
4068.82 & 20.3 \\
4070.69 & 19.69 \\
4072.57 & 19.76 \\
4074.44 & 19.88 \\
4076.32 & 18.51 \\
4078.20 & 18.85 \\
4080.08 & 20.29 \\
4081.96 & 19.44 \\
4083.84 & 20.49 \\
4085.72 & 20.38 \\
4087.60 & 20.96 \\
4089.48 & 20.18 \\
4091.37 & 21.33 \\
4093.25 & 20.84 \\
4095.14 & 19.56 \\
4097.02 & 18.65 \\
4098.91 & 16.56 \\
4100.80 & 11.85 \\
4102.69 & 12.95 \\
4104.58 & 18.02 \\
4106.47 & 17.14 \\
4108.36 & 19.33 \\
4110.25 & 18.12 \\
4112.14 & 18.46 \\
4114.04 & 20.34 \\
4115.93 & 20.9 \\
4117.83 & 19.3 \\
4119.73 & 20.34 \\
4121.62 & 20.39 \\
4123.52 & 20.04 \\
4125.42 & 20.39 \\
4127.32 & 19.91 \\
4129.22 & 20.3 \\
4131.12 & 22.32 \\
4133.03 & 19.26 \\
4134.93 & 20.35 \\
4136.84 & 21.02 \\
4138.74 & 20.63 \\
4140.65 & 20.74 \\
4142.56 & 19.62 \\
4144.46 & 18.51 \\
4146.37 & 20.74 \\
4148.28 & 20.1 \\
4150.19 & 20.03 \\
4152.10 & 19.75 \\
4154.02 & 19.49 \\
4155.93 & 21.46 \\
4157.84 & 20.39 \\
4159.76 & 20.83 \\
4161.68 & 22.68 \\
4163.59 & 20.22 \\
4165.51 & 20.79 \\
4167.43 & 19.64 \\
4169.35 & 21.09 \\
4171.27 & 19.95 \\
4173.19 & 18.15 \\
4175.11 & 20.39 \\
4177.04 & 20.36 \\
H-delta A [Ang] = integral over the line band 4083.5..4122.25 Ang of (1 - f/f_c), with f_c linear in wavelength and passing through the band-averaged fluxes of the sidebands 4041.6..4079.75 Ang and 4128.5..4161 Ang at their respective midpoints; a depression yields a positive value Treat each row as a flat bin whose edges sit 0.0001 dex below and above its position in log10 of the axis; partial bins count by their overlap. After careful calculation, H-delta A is 2.7 Ang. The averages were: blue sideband 20.1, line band 18.8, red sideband 20.3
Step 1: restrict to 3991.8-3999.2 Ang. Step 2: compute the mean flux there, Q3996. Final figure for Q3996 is 20.7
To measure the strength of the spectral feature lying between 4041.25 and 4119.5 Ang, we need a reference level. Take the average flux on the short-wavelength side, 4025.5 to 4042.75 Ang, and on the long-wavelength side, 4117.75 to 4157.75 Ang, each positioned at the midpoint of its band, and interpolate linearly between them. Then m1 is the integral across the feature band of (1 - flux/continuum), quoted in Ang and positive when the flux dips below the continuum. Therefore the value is 3.7 Ang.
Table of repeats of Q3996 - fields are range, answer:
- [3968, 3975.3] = 11.3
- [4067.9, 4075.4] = 19.9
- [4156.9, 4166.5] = 21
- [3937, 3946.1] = 18.6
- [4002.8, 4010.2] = 21.2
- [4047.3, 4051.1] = 20.2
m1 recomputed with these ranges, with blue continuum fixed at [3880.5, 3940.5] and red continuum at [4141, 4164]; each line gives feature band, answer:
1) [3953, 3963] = -0.7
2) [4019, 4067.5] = -4.1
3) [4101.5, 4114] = 1.4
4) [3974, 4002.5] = -2.7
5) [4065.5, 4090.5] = -0.8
